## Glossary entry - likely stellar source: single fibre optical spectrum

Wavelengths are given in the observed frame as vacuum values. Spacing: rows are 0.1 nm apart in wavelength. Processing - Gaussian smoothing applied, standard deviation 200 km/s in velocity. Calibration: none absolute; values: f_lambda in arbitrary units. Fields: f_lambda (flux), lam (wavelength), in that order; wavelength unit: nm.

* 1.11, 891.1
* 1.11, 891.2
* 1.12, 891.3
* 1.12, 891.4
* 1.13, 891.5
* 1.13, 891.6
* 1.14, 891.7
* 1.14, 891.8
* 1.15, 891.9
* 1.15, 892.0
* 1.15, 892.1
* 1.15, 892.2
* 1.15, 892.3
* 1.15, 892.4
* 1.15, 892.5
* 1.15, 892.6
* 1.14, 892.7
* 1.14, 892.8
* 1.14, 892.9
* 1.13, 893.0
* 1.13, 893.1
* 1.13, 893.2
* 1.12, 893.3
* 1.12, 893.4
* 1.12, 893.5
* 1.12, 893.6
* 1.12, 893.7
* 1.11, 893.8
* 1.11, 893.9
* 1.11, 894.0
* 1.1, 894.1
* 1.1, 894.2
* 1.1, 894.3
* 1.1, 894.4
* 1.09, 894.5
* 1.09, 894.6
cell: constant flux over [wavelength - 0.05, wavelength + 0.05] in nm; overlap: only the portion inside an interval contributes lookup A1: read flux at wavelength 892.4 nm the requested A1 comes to 1.15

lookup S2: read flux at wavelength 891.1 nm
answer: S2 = 1.11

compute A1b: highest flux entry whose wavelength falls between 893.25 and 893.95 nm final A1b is 1.12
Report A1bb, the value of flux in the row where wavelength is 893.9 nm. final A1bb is 1.11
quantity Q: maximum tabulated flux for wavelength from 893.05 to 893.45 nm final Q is 1.13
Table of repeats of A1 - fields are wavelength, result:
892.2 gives 1.15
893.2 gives 1.13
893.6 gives 1.12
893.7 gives 1.12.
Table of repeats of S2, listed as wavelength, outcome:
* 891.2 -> 1.11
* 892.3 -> 1.15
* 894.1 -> 1.1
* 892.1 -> 1.15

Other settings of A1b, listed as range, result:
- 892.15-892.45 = 1.15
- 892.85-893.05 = 1.14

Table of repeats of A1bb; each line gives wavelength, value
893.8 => 1.11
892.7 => 1.14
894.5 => 1.09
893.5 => 1.12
